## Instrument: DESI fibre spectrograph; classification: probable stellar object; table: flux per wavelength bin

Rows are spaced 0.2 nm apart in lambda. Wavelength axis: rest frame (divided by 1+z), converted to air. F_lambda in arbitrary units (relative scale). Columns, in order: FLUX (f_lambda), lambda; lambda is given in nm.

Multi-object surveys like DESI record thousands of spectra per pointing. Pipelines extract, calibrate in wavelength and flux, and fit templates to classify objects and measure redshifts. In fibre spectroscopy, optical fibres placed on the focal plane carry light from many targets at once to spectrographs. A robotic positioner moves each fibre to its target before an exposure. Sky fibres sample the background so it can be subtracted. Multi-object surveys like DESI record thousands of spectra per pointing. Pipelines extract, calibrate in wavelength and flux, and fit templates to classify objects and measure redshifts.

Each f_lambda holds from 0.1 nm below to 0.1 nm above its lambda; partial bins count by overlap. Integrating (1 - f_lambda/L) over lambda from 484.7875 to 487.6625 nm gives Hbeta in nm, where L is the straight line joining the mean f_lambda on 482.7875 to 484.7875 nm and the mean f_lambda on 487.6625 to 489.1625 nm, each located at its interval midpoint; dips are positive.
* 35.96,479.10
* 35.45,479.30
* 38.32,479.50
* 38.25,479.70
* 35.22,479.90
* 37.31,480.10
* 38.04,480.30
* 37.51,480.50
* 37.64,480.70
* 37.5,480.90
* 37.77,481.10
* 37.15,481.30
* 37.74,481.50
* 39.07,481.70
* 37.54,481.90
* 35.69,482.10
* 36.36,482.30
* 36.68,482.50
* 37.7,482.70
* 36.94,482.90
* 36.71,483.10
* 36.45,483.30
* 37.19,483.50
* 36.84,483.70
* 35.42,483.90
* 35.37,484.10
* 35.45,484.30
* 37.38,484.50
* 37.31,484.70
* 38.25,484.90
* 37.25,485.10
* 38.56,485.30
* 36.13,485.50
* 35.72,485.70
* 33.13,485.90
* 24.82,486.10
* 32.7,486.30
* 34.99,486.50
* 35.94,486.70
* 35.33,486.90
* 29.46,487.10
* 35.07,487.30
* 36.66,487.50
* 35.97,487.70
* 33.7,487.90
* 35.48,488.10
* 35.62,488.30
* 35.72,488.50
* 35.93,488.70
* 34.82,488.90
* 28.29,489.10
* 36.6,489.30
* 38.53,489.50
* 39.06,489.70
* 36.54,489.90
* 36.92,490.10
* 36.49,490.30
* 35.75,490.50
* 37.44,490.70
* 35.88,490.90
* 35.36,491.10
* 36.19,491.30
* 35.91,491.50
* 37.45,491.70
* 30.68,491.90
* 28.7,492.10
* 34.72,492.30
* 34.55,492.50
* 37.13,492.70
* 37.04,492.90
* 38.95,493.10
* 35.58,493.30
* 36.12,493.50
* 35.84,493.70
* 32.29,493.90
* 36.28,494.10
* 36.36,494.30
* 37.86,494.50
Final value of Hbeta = 0.07 nm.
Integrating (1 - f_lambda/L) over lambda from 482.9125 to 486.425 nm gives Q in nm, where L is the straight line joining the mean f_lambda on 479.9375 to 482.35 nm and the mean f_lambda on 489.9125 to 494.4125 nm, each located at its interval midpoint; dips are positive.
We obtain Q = 0.12 nm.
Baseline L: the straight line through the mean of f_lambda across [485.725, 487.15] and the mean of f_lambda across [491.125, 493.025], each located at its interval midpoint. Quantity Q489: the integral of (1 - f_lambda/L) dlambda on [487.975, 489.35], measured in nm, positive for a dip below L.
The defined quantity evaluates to -0.04 nm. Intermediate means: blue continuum 32.6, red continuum 34.8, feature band 34.5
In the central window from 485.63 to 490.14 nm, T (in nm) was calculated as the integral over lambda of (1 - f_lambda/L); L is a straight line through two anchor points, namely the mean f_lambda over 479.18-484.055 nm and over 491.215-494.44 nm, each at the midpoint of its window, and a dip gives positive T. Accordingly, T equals 0.18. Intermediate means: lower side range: 37.1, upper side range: 35.3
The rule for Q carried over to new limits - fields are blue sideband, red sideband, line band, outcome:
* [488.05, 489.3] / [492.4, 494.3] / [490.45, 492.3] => 0.028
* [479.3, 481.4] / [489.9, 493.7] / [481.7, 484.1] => 0.017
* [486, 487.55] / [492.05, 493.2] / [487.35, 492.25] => -0.162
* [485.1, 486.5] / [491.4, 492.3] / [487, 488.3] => -0.029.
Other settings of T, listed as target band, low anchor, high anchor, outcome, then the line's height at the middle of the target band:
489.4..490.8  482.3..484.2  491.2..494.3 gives -0.07 nm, 35.6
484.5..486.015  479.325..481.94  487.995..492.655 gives 0.00 nm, 36.5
